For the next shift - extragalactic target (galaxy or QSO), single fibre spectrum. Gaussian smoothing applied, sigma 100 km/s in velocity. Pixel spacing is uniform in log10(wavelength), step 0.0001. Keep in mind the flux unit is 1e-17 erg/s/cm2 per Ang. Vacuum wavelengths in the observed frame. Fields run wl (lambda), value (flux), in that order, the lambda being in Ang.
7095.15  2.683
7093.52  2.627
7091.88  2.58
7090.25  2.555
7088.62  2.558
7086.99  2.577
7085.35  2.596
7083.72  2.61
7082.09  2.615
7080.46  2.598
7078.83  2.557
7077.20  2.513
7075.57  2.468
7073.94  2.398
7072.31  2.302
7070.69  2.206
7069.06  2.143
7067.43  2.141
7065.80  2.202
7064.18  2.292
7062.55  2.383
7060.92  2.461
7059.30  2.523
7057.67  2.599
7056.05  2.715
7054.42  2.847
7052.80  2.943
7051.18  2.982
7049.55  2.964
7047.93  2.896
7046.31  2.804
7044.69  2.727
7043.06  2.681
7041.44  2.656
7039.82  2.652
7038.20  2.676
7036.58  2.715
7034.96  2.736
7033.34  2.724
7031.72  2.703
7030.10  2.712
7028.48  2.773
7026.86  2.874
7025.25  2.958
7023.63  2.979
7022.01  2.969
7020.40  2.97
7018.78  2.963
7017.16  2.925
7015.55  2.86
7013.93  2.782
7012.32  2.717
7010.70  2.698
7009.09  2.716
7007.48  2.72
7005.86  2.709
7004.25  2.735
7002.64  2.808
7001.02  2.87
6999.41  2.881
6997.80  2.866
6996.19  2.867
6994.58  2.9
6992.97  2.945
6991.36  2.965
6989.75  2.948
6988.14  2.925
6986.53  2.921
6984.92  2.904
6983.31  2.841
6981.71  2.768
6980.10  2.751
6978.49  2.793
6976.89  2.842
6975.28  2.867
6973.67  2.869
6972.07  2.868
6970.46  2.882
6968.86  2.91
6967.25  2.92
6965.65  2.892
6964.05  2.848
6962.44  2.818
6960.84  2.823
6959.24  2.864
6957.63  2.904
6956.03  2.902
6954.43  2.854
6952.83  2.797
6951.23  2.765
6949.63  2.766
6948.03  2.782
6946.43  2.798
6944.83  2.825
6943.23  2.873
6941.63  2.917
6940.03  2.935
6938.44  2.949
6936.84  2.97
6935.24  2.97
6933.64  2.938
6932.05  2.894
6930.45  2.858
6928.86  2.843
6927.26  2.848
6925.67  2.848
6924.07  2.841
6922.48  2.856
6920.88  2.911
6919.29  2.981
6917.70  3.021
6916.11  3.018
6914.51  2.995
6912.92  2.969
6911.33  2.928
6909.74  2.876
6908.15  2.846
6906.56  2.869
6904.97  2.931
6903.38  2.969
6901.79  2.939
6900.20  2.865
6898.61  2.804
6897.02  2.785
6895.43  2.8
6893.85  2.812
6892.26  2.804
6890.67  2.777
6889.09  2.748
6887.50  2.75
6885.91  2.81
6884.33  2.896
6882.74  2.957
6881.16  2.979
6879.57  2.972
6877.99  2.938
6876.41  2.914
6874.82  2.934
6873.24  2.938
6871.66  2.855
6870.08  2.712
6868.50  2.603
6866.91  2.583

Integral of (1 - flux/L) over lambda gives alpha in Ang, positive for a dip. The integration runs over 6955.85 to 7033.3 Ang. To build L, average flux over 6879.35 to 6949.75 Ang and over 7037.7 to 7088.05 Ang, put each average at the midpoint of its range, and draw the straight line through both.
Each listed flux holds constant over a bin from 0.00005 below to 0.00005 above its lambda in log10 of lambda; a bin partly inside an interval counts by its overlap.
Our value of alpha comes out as -3.9 Ang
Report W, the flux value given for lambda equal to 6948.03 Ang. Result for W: 2.782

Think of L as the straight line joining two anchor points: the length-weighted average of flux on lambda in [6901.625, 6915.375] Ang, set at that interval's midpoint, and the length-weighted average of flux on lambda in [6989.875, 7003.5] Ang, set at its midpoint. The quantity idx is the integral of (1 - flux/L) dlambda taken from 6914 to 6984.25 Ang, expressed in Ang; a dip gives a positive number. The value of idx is 0.9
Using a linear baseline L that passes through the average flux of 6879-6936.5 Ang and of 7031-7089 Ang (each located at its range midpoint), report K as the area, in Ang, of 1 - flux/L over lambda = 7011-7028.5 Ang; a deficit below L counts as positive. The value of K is -1.5 Ang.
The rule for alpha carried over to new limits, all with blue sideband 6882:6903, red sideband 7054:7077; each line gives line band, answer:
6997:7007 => -1.0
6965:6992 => -2.7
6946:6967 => -1.3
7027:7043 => -1.5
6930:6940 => -0.8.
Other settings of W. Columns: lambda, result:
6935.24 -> 2.97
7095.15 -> 2.683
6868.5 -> 2.603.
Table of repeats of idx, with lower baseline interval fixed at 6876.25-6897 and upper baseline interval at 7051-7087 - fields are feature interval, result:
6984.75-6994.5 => -1.0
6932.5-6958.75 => -1.3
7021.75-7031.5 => -1.1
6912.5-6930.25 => -0.8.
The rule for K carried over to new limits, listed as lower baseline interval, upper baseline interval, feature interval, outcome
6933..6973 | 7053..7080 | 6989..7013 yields -1.2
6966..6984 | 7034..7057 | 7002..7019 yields 0.2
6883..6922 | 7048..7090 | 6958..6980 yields -0.9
